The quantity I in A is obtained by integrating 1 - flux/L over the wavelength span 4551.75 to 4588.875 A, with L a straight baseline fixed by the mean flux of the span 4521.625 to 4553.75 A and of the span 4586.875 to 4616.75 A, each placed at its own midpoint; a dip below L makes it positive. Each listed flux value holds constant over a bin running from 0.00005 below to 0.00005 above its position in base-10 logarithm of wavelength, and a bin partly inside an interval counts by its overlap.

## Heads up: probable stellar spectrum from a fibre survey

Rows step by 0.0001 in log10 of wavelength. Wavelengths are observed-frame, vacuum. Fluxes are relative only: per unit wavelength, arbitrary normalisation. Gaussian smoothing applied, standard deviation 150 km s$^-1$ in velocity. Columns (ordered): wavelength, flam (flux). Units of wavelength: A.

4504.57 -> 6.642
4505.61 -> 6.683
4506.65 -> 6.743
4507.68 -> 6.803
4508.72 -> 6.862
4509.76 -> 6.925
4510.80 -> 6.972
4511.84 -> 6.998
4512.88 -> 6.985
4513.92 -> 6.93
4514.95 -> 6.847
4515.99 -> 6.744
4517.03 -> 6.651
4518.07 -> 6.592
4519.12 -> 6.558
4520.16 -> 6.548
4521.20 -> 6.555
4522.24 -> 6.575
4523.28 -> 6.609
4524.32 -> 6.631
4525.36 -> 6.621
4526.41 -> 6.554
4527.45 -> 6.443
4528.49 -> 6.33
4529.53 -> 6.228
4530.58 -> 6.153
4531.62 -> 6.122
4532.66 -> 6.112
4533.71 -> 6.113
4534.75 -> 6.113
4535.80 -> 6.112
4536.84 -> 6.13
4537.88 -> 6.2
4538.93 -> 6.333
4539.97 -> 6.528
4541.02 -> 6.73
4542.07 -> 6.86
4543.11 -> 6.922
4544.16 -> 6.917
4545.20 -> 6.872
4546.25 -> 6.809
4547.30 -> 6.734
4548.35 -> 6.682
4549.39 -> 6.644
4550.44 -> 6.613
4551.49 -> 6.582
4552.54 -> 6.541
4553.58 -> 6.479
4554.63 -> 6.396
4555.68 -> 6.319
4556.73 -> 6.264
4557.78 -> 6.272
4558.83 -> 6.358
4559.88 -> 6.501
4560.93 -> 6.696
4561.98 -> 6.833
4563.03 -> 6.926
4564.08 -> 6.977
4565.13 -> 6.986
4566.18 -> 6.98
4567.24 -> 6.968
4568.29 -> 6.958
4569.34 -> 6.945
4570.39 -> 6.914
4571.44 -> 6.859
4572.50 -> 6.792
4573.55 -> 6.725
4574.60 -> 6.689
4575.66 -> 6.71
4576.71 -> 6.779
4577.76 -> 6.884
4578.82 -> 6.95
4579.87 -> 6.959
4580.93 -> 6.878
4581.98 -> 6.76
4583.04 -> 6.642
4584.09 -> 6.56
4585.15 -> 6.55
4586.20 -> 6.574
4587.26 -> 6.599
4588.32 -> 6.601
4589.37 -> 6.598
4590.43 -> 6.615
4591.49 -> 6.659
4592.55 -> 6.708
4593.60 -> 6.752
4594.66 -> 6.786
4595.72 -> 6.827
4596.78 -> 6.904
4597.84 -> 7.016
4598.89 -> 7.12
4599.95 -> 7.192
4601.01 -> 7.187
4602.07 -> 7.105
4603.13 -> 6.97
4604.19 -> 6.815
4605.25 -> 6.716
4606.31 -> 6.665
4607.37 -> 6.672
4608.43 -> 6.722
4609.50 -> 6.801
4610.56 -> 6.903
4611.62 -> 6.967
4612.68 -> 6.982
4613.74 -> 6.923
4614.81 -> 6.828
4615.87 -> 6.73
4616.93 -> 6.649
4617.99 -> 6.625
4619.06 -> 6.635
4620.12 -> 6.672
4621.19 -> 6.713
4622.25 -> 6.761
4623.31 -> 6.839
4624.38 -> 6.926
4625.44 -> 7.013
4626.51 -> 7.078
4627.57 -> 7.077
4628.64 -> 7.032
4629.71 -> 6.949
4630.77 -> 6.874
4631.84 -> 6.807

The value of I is -0.2 A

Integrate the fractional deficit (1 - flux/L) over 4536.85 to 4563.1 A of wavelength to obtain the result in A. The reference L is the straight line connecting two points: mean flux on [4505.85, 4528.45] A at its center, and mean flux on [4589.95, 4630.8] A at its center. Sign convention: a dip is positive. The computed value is 0.69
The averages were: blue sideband 6.71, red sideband 6.86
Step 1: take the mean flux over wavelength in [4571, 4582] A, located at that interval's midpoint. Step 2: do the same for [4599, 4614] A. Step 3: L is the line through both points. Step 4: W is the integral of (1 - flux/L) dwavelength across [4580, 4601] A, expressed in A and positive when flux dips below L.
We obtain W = 0.3 A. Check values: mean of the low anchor 6.82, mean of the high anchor 6.91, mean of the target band 6.77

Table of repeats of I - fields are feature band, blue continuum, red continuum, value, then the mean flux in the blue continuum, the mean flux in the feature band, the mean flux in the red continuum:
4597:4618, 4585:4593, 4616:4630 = -0.5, 6.61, 6.89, 6.84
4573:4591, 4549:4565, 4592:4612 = 0.1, 6.57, 6.71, 6.89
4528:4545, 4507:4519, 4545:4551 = 0.9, 6.83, 6.38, 6.71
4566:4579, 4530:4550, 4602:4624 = -0.5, 6.48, 6.85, 6.79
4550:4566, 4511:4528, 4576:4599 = 0.3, 6.68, 6.59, 6.76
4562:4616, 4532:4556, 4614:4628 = -1.2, 6.51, 6.83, 6.81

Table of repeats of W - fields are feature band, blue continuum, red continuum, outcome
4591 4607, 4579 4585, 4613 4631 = -0.2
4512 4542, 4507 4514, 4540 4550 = 1.6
